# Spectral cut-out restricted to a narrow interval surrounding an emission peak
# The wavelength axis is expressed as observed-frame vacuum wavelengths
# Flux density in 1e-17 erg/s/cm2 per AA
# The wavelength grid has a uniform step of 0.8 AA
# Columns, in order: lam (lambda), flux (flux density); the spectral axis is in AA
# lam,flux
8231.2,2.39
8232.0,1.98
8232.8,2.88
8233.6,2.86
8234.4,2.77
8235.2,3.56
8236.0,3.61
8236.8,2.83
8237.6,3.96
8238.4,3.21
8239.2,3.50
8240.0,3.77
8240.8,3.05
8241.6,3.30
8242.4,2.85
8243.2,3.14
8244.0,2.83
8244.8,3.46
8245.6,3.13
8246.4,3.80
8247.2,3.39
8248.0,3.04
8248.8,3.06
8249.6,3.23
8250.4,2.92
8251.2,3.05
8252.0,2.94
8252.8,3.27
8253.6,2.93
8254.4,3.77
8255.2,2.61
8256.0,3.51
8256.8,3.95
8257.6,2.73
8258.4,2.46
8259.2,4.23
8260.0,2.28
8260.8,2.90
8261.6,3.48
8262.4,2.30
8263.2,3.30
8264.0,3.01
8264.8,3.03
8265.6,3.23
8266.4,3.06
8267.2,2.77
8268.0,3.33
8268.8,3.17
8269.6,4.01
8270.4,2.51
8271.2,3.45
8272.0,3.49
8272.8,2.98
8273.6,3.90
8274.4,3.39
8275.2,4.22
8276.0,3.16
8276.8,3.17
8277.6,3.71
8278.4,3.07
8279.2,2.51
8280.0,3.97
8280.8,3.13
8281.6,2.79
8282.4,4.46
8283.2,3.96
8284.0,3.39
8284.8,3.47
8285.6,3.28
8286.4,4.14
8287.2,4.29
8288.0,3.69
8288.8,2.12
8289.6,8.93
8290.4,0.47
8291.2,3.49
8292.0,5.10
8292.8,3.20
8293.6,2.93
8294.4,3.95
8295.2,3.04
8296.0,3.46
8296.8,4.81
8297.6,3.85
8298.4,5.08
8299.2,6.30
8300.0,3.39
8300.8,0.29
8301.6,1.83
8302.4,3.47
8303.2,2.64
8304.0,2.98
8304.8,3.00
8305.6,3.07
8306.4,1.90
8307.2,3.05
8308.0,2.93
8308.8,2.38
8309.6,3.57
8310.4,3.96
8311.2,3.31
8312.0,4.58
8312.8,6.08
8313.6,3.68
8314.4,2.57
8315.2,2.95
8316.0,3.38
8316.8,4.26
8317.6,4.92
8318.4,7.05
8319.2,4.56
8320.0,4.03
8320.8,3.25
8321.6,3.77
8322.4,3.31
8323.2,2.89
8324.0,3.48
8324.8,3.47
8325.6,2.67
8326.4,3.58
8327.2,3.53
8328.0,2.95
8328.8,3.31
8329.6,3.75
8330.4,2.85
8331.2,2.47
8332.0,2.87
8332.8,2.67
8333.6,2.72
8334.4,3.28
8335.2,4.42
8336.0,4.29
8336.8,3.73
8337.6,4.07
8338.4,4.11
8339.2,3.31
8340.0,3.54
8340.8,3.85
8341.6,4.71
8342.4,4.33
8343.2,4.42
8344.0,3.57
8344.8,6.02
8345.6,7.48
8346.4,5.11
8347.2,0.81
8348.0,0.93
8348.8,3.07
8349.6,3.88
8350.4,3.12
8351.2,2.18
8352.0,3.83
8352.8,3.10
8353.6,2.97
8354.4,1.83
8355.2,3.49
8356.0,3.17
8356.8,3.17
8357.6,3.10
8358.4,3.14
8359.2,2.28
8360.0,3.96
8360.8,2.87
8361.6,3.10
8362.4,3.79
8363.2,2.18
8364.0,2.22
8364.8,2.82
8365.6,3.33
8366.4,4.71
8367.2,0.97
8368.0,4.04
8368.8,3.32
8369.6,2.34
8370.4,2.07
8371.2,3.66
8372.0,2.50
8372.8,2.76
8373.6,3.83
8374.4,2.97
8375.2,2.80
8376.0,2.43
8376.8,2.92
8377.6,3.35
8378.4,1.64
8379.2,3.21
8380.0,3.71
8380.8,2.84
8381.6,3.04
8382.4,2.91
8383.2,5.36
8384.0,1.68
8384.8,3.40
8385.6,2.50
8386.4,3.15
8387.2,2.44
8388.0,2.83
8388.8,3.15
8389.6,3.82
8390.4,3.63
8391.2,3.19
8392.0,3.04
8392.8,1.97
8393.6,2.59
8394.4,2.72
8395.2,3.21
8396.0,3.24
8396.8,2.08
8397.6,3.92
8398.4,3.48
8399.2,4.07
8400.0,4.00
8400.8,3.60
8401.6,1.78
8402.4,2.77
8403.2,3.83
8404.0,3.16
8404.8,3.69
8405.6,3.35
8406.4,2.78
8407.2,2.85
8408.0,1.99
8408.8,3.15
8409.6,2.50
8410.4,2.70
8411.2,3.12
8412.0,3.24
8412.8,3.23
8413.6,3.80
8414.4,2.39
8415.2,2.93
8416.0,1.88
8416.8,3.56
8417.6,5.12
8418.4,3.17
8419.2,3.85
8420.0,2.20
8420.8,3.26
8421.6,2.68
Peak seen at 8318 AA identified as Halpha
